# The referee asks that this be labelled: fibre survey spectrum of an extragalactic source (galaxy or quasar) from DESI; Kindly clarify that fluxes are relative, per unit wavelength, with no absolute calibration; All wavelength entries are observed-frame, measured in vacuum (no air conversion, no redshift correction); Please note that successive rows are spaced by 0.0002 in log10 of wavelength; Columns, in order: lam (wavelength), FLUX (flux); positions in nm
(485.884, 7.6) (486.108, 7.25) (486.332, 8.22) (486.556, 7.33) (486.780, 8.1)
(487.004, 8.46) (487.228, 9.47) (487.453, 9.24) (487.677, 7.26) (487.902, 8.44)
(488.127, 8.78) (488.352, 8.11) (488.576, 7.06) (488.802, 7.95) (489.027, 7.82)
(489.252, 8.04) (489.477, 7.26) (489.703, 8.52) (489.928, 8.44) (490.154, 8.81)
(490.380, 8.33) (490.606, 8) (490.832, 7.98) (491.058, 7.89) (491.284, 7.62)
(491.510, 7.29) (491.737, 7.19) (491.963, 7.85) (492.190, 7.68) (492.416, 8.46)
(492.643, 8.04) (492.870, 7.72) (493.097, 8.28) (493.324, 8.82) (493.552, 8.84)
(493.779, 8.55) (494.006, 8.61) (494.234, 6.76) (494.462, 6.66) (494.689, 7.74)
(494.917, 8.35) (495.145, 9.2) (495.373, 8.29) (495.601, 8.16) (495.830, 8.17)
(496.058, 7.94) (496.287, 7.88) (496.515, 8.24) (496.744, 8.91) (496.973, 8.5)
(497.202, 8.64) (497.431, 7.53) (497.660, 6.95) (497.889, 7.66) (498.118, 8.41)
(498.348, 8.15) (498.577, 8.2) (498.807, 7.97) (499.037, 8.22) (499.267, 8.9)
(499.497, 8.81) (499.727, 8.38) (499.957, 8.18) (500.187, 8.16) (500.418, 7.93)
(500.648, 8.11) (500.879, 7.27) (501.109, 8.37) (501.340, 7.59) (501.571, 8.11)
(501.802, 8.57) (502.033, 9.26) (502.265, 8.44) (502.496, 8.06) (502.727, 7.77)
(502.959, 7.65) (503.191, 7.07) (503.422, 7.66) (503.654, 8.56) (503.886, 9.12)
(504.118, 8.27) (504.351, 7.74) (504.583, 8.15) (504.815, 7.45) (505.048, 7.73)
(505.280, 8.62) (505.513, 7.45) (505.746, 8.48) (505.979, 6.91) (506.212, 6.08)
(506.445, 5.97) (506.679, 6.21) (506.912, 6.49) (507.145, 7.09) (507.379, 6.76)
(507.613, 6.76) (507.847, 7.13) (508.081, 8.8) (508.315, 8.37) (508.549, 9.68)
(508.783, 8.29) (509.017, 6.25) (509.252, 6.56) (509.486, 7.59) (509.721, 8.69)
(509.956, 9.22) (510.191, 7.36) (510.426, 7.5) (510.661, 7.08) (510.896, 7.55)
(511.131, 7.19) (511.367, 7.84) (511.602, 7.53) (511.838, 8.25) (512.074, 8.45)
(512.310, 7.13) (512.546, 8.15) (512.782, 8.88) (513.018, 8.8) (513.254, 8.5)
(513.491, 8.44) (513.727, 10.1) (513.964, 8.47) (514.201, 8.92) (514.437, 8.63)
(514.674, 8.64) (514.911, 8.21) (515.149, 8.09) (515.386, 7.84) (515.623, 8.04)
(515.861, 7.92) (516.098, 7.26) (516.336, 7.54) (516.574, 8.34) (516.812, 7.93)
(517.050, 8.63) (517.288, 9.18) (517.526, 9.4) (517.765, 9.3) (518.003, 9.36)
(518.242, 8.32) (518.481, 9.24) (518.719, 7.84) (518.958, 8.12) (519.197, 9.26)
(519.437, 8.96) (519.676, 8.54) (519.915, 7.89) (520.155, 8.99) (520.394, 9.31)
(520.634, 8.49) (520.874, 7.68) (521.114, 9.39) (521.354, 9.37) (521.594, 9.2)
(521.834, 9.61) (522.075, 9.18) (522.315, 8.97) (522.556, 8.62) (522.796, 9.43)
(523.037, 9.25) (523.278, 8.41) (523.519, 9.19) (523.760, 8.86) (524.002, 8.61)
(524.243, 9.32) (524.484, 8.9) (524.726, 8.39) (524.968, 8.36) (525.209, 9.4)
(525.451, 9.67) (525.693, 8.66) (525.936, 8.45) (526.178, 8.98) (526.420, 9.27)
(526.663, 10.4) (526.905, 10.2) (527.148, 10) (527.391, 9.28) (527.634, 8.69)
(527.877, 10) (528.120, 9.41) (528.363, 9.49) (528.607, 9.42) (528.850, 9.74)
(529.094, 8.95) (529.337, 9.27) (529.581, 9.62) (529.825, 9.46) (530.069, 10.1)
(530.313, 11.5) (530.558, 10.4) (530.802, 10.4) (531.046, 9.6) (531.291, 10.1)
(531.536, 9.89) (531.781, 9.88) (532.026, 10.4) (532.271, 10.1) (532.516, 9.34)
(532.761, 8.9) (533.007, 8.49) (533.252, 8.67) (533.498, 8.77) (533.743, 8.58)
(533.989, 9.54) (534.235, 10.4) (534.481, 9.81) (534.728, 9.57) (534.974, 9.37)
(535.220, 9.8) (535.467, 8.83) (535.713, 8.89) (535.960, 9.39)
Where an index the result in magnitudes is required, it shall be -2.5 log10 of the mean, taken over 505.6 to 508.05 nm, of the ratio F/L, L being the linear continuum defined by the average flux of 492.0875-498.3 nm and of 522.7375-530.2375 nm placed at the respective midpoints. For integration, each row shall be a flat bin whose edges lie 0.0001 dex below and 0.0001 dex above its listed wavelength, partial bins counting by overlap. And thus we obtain 0.24 mag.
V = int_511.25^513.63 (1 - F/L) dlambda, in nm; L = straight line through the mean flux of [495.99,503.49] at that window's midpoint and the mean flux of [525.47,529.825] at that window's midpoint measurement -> 0.13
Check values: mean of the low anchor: 8.11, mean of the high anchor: 9.41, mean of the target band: 8.22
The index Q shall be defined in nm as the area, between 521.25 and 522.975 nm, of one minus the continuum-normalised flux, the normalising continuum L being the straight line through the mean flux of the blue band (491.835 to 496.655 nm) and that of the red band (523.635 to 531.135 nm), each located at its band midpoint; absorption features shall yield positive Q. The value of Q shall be 0.01 nm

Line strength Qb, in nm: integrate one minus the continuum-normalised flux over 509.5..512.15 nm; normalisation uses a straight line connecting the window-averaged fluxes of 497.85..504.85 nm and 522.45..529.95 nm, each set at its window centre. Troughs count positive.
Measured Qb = 0.22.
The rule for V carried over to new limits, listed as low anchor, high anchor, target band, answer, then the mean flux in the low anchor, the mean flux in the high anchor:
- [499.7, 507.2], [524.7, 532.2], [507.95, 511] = 0.11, 7.78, 9.61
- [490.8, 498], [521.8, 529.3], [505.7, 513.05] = 0.87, 8.01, 9.19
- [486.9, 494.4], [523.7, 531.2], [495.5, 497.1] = 0.01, 8.1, 9.45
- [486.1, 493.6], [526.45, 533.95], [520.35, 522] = 0.05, 8.08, 9.63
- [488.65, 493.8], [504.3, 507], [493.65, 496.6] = -0.08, 8.04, 7.27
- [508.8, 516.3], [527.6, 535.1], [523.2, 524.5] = 0.01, 8.03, 9.62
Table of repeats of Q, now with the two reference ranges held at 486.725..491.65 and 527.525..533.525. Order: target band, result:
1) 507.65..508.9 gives 0.07 nm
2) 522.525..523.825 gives 0.05 nm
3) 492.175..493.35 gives 0.01 nm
